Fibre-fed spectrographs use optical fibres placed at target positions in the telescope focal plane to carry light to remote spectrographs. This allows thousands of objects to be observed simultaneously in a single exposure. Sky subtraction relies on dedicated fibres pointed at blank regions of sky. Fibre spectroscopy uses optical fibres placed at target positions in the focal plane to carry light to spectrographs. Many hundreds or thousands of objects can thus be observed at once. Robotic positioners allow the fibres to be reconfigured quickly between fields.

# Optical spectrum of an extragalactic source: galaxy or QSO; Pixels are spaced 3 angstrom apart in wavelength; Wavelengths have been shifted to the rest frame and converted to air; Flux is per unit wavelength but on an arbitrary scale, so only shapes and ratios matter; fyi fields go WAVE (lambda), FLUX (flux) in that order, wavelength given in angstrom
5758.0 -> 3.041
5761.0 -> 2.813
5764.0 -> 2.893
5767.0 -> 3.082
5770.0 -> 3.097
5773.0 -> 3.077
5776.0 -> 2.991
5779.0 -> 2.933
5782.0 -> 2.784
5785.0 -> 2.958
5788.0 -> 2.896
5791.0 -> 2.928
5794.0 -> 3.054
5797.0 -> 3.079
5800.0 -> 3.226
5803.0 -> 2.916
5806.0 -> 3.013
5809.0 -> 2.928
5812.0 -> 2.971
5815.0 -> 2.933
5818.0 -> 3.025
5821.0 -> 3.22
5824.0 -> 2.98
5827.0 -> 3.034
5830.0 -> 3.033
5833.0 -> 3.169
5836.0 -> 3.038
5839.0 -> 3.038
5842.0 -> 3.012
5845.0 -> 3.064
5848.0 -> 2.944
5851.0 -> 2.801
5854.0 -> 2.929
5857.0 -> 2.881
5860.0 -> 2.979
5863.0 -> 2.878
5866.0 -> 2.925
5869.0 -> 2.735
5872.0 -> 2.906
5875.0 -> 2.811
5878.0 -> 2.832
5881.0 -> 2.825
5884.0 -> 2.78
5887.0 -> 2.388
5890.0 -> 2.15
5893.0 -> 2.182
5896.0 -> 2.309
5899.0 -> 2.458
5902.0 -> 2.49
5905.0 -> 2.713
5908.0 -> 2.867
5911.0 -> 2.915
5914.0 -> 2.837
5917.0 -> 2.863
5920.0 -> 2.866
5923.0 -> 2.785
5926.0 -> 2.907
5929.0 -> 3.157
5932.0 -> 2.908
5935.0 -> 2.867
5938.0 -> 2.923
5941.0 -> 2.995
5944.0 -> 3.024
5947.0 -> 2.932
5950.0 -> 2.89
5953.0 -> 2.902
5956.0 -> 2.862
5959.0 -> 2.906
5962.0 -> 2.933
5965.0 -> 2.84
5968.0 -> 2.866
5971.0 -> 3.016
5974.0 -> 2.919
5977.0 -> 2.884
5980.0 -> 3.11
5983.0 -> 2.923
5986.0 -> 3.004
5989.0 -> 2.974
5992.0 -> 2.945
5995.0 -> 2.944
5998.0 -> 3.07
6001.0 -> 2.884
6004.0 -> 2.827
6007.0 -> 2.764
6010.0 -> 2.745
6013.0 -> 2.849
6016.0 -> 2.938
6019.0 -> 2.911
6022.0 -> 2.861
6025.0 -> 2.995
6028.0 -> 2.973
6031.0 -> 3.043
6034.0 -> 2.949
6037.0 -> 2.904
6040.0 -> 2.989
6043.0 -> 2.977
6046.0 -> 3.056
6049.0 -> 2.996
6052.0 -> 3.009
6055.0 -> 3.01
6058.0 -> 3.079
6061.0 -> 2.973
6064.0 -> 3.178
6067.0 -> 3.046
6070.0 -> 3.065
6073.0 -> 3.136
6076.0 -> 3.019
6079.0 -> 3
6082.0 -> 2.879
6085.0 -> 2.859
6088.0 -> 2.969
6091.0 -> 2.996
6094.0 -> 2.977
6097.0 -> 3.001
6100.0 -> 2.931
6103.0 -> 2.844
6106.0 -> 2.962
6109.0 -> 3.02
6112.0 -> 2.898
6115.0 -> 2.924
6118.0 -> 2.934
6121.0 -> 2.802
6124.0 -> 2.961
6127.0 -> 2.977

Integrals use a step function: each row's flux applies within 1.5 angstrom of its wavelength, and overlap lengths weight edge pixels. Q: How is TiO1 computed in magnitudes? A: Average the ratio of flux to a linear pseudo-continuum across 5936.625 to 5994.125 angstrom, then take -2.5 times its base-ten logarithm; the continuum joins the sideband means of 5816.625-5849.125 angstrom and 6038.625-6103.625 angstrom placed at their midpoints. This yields 0.03 mag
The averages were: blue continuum 3.05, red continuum 3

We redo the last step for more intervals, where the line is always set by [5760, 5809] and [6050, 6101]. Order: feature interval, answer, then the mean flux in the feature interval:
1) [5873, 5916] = 0.146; 2.62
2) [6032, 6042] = 0.019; 2.95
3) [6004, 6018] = 0.065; 2.83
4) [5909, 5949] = 0.028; 2.92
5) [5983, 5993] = 0.012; 2.97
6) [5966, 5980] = 0.022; 2.94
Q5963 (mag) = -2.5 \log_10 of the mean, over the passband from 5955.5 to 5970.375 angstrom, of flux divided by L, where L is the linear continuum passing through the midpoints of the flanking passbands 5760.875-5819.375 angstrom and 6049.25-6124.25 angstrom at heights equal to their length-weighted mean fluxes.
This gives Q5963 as 0.03 mag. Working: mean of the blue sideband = 2.98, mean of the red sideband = 2.98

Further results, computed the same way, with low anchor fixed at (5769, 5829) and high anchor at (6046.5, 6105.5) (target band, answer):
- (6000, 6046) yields 0.03 mag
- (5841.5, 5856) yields 0.02 mag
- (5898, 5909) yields 0.14 mag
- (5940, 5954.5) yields 0.02 mag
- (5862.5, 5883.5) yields 0.06 mag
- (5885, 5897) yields 0.30 mag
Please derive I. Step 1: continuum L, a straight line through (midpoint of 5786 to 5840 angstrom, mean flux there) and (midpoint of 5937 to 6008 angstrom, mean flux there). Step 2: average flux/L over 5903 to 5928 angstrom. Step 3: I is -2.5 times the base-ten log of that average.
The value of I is 0.05 mag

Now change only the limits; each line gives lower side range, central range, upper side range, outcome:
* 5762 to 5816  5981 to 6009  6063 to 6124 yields 0.02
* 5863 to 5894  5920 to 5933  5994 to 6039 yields -0.07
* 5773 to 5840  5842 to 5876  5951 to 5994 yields 0.03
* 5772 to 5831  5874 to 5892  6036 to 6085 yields 0.15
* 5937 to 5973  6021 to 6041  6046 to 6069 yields 0.02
